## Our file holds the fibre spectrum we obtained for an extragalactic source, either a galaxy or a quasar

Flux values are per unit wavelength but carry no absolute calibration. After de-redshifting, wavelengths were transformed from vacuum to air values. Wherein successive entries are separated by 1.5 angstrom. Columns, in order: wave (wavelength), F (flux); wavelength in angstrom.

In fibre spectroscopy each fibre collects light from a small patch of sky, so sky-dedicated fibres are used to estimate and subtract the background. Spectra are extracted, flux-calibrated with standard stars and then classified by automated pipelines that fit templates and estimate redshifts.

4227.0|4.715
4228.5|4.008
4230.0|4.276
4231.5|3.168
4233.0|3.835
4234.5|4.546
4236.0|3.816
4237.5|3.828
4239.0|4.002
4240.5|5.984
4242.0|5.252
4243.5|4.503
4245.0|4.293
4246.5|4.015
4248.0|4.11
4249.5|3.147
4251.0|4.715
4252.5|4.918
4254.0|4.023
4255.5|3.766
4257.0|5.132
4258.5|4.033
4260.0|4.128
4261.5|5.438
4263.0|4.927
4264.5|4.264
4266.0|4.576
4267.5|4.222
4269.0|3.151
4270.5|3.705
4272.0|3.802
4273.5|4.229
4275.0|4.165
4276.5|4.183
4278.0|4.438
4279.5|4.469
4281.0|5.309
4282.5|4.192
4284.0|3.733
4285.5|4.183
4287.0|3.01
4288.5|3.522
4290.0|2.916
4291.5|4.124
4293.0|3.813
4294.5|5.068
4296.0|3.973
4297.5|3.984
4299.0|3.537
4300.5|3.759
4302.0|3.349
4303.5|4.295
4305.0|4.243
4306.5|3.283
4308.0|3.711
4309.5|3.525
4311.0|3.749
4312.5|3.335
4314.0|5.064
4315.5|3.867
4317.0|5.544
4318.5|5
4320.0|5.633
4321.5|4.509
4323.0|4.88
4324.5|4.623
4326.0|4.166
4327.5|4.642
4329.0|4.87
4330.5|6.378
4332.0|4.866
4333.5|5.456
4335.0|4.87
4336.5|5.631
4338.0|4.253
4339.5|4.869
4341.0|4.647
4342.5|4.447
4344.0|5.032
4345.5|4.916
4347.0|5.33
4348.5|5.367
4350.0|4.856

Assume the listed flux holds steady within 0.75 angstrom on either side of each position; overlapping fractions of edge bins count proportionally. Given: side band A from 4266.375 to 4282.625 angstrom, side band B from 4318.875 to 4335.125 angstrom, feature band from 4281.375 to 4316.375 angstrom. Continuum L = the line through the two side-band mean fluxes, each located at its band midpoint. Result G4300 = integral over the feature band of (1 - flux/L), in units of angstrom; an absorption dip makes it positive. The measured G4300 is 5.3 angstrom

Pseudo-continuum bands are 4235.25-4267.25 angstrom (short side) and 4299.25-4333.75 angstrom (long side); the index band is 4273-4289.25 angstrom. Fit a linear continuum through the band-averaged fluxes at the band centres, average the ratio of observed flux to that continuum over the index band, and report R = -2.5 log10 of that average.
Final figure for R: 0.076 mag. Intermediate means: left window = 4.42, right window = 4.44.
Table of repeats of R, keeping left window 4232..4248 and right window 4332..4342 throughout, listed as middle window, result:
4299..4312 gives 0.266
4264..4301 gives 0.152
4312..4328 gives 0.036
